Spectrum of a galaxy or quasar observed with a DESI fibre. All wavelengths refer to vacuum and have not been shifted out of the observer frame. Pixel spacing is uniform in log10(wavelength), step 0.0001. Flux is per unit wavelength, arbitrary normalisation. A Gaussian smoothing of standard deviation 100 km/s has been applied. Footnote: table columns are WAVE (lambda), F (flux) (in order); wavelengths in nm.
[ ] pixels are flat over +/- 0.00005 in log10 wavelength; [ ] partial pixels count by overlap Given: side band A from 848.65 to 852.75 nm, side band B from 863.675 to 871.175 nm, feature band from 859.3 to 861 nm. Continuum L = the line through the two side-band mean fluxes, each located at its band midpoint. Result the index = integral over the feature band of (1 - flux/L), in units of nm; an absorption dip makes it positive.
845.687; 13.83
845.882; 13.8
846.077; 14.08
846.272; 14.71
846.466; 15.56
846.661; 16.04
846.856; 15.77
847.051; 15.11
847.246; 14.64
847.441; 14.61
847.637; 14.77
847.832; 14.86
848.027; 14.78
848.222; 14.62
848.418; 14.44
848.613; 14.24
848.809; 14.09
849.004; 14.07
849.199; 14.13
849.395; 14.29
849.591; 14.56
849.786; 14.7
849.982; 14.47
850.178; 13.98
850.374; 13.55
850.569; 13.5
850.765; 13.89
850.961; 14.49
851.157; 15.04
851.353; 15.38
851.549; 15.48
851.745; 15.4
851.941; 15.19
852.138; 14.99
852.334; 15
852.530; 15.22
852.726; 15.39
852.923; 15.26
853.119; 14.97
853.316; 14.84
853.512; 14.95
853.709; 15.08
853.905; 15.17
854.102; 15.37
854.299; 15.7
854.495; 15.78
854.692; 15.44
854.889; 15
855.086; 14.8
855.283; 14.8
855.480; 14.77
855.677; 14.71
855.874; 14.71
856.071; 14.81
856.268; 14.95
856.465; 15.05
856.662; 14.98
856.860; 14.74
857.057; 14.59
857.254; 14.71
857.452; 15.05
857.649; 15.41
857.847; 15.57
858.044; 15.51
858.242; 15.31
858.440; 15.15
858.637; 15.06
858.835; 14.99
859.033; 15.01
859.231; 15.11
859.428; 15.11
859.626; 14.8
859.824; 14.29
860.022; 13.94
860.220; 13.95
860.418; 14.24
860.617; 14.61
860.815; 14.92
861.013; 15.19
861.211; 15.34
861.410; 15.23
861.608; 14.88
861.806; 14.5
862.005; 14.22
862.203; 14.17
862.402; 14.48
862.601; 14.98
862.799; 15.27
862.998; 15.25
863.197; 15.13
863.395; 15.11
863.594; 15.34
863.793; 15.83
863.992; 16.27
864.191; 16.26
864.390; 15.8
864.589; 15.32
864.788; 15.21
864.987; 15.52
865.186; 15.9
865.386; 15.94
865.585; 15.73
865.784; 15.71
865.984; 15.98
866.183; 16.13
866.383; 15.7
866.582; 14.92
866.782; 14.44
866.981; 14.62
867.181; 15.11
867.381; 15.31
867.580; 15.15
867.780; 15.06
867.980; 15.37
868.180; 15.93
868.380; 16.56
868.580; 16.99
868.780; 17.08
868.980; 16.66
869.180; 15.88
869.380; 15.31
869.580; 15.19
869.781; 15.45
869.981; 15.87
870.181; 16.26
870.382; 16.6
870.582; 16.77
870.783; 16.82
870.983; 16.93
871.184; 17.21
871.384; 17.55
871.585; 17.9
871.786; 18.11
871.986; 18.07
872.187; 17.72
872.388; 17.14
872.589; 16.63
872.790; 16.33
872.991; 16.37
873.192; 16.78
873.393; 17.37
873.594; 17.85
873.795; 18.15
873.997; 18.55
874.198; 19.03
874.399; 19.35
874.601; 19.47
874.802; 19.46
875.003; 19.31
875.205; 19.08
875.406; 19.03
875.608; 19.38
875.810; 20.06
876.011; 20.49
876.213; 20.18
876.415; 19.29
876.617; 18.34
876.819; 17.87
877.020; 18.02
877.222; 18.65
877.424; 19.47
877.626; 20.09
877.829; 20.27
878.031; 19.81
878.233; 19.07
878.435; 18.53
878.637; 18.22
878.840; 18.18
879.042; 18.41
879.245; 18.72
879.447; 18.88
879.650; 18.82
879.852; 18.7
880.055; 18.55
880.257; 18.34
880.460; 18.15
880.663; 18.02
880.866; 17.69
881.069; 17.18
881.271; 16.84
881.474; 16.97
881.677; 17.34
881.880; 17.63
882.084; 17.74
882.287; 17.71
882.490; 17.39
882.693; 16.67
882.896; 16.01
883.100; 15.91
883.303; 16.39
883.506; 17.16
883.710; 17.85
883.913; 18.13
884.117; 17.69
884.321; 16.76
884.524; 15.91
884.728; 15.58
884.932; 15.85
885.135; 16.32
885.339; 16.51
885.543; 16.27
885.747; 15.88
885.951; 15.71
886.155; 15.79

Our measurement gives 0.09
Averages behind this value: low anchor 14.6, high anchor 15.8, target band 14.5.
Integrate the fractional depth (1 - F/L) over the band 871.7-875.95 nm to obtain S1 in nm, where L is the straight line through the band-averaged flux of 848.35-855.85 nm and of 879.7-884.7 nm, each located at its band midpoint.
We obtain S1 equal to -0.42 nm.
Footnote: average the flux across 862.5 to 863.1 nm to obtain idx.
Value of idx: 15.2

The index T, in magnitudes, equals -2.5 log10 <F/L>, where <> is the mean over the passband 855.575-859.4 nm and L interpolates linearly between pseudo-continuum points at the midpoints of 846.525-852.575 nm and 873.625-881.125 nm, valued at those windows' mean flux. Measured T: 0.06 mag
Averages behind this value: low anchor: 14.7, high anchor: 18.9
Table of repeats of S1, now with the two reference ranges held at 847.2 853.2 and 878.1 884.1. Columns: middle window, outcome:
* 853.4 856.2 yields 0.01 nm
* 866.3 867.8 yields 0.12 nm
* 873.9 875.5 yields -0.19 nm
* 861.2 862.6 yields 0.10 nm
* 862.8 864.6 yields 0.05 nm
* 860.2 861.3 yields 0.07 nm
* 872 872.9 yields -0.01 nm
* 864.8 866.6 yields 0.05 nm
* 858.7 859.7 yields 0.04 nm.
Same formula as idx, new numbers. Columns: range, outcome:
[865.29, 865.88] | 15.8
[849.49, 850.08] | 14.6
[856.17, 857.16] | 14.9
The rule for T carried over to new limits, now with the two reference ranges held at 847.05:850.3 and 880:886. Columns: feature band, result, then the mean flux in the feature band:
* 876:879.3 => -0.15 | 19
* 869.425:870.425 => 0.02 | 15.8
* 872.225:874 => -0.06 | 17.2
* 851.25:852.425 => -0.04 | 15.2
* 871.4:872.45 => -0.10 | 17.8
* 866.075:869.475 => 0.01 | 15.7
